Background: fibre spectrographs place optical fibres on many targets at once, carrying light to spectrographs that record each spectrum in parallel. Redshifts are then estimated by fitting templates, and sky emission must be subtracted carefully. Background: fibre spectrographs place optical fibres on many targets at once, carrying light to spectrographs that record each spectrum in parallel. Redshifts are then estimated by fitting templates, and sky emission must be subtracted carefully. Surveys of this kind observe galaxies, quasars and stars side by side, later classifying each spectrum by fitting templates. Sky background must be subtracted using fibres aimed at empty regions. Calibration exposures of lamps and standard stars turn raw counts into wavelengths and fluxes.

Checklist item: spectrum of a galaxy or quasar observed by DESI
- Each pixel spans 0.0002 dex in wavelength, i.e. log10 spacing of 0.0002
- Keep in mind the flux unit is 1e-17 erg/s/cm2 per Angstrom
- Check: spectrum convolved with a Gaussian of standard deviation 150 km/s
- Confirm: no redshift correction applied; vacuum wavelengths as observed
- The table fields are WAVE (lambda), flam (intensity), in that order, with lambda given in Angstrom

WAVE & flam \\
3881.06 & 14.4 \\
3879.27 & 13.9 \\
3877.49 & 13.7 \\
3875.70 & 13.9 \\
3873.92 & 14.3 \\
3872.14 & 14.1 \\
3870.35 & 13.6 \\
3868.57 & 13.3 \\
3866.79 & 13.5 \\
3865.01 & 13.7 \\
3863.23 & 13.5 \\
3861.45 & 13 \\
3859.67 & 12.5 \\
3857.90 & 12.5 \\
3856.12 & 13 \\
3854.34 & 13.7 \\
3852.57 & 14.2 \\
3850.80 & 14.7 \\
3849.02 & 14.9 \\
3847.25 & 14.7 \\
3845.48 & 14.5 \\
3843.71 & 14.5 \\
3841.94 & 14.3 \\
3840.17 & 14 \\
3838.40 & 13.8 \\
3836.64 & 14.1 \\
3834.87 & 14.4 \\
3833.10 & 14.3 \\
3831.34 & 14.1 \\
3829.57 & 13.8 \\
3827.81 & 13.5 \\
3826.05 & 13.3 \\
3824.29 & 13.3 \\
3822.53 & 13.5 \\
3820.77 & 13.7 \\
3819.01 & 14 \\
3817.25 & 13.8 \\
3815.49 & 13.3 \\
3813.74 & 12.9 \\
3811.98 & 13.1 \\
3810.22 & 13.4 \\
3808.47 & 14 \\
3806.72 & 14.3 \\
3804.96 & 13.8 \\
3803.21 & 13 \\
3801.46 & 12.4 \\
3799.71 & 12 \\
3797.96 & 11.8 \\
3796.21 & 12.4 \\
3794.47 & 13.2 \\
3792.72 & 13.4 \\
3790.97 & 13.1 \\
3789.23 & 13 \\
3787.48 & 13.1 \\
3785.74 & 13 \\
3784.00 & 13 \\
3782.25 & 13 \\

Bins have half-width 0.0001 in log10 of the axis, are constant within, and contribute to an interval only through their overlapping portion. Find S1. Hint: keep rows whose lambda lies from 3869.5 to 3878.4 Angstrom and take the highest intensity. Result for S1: 14.3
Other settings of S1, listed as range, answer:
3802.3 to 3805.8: 13.8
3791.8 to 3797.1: 13.4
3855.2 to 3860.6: 13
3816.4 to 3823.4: 14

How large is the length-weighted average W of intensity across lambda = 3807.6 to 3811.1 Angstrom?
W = 13.7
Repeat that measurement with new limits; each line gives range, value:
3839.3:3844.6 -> 14.3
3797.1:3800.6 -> 11.9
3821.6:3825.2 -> 13.4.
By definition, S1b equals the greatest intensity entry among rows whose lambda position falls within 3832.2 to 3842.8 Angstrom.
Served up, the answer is 14.4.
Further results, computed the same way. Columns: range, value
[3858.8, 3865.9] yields 13.7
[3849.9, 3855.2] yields 14.7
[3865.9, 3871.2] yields 13.6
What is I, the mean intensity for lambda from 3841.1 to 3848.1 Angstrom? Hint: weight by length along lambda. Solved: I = 14.5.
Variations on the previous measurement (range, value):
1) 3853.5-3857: 13.3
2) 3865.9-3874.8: 13.8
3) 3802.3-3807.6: 13.7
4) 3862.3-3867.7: 13.6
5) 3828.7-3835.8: 14.1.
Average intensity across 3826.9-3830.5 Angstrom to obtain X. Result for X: 13.7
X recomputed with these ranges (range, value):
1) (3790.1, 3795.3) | 13.2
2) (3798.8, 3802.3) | 12.2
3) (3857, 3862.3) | 12.7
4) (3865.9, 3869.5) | 13.4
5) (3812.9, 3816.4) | 13.1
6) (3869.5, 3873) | 13.8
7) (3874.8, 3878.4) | 13.8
